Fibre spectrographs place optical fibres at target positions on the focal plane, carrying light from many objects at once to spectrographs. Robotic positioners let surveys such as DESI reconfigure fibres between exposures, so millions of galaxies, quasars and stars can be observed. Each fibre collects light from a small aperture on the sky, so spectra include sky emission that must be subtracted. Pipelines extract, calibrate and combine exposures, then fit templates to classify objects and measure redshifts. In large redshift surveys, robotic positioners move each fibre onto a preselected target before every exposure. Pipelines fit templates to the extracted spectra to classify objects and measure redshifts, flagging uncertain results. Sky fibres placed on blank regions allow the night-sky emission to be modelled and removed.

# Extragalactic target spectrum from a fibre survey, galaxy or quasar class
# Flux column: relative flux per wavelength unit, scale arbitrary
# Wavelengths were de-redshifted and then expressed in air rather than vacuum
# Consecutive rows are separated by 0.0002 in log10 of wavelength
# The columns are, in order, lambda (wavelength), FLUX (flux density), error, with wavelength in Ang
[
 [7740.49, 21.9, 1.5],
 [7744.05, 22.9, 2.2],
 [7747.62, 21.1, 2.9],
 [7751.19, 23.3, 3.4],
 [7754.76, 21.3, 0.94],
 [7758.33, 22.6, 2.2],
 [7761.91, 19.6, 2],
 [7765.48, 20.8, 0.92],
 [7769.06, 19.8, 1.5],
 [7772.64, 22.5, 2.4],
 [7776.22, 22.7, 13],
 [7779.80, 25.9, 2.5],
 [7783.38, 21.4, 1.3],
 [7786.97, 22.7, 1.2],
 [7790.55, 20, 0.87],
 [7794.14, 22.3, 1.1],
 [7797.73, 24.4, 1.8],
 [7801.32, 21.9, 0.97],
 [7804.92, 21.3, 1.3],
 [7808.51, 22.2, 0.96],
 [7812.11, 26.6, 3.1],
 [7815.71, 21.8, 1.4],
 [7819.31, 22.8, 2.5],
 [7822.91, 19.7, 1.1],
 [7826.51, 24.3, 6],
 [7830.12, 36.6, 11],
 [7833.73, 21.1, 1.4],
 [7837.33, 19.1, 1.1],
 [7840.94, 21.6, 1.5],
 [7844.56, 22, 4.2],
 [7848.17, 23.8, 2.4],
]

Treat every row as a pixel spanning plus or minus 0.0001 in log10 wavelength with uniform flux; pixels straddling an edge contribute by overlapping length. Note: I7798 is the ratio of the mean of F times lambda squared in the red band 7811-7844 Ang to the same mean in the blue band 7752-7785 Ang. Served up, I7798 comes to 1.09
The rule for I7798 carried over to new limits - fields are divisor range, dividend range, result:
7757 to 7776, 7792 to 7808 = 1.07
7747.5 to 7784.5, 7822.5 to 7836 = 1.19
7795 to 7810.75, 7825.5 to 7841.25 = 1.11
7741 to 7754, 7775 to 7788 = 1.05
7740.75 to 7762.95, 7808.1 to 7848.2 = 1.10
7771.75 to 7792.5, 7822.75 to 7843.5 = 1.08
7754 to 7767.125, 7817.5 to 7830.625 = 1.20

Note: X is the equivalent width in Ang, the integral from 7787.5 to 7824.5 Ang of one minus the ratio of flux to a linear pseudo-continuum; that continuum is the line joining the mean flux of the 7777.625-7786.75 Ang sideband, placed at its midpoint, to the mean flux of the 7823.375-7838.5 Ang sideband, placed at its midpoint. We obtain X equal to 2.9 Ang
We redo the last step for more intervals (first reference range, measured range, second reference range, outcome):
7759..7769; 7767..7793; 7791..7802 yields -0.80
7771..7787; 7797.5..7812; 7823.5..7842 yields 0.59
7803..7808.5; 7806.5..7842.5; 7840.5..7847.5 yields -2.82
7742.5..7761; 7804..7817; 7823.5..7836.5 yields 0.99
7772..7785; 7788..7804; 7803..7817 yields 0.67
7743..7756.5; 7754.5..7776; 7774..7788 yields 1.36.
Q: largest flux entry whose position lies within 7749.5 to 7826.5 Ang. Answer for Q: 26.6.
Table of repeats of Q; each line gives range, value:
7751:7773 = 23.3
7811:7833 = 36.6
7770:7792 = 25.9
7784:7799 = 24.4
